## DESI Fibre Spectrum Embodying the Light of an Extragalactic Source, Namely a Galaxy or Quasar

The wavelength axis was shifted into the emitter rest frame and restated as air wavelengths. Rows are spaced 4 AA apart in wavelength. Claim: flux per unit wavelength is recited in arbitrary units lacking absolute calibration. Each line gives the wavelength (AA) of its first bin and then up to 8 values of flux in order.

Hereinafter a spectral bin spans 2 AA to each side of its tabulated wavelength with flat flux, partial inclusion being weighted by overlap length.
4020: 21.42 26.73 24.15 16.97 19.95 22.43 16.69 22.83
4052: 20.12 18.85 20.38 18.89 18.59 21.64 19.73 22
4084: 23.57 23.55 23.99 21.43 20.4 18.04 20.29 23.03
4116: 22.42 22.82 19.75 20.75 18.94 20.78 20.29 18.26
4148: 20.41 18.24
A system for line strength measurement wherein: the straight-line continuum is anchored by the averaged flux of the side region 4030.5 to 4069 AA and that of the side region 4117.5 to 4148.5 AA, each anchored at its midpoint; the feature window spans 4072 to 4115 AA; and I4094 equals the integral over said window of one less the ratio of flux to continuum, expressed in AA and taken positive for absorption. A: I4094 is -3.6 AA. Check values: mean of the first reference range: 19.6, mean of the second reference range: 20.3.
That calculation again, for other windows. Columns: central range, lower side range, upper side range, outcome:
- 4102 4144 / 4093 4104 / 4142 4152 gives -1.50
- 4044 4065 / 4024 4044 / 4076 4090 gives 1.68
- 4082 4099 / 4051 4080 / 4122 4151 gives -2.66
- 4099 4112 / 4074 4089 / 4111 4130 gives 1.08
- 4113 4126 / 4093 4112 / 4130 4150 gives -1.01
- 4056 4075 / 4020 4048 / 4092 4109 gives 1.05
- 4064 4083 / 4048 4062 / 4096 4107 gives -0.44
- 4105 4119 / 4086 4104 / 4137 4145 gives -0.46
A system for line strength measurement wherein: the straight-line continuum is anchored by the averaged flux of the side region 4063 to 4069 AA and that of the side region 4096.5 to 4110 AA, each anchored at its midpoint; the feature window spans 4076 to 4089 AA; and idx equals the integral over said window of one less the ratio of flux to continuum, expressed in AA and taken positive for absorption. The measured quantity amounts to -2.2 AA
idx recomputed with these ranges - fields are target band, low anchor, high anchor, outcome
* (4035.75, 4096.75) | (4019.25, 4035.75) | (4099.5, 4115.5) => 1.3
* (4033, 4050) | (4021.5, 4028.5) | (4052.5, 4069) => 1.7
